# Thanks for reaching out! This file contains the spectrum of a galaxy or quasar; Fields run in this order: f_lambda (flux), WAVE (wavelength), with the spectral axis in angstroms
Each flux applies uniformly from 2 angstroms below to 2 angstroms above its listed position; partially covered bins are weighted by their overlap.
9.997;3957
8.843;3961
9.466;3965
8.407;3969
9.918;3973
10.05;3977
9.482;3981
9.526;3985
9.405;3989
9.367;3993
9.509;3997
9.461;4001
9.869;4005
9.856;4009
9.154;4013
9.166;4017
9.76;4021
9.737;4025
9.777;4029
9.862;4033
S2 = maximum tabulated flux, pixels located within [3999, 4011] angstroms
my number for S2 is 9.869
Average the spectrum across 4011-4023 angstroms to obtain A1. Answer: 9.36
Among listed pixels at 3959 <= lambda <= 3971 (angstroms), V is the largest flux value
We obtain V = 9.466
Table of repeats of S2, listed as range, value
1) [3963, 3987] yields 10.05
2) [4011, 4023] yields 9.76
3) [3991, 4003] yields 9.509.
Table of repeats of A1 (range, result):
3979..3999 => 9.46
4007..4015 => 9.5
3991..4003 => 9.45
